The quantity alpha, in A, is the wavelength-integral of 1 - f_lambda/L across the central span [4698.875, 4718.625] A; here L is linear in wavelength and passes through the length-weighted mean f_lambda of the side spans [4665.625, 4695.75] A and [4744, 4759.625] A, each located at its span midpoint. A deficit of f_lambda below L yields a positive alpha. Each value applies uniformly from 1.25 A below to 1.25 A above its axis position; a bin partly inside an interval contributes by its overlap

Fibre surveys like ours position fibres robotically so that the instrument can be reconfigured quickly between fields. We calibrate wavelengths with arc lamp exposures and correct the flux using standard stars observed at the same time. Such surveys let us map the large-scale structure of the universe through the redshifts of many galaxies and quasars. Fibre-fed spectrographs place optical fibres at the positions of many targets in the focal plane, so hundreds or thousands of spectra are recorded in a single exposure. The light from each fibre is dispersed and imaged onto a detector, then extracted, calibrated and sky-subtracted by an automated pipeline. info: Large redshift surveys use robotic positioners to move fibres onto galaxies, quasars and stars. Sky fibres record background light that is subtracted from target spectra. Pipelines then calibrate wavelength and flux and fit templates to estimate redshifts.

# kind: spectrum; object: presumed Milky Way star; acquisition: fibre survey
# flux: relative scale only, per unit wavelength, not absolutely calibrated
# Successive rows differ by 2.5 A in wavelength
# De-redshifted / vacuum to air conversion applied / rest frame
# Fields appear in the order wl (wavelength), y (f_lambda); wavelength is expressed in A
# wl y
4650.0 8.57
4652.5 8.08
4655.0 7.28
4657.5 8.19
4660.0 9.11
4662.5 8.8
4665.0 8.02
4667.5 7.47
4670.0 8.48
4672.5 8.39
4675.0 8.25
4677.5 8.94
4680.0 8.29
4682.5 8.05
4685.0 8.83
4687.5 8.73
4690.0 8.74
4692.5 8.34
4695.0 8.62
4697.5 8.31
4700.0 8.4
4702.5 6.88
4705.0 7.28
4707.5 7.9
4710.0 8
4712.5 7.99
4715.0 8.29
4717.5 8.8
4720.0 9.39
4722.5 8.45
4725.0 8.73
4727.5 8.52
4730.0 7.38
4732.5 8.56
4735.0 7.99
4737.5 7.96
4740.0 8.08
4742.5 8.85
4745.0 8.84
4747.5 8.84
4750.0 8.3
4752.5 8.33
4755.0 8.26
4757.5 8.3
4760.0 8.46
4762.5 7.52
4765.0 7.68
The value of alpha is 1.2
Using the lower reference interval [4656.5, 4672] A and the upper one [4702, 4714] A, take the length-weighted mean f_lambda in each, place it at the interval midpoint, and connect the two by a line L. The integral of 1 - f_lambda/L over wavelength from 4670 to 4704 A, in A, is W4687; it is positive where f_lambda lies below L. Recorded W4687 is -1.6 A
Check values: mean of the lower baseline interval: 8.35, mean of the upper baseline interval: 7.67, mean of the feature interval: 8.36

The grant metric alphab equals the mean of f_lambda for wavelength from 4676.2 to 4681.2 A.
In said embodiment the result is 8.61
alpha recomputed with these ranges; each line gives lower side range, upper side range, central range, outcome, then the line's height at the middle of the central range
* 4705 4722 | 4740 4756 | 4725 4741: 0.6 A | 8.44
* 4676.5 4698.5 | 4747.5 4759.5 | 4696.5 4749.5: 1.2 A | 8.44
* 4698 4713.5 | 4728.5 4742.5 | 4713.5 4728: -1.4 A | 7.92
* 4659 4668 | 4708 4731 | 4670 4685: -0.1 A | 8.4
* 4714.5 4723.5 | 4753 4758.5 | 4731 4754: 0.2 A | 8.46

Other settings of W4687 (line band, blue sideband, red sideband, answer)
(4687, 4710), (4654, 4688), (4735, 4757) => 0.7 A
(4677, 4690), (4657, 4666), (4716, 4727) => 0.1 A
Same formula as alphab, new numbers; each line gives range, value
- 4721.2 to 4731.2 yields 8.28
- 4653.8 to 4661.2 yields 8.19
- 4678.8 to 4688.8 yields 8.48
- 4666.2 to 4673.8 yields 8.11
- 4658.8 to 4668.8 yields 8.35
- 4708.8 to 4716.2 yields 8.09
